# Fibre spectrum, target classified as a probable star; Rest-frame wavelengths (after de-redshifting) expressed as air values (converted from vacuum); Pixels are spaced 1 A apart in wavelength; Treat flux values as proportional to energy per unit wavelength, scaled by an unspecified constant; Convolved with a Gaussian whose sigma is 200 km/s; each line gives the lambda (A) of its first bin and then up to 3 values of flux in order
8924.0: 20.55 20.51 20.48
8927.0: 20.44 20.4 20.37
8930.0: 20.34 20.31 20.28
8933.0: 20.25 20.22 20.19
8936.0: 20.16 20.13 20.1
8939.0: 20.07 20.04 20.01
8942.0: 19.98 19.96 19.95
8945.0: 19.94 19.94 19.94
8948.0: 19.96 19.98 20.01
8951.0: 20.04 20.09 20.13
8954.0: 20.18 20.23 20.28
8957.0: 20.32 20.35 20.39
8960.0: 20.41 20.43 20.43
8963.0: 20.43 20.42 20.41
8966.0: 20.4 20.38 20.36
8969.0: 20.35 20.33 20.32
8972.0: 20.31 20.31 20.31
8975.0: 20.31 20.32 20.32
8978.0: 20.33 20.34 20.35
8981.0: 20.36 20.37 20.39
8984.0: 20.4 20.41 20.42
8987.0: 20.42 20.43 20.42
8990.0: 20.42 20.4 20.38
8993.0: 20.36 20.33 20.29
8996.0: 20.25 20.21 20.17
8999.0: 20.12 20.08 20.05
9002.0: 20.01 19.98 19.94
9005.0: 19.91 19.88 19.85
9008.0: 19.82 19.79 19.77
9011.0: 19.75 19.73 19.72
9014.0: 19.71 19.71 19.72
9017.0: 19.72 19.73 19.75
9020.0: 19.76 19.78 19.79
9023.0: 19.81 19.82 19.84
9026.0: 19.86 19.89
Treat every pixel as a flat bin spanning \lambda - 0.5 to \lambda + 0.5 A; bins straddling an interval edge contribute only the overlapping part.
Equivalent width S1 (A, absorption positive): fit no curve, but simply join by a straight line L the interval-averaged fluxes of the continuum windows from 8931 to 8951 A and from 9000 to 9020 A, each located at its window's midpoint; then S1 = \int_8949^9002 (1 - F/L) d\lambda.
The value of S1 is -1.0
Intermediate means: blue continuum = 20.1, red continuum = 19.8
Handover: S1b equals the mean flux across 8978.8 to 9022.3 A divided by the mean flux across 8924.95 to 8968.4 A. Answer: 1.0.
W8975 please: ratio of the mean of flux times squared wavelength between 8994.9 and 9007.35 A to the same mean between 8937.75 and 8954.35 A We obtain 1.01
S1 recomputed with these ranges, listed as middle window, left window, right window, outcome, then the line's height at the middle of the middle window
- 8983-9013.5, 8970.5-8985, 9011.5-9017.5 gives -0.20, 20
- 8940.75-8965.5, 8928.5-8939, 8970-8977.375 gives 0.12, 20.3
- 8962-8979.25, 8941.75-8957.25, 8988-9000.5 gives -0.16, 20.2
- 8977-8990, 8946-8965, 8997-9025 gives -0.23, 20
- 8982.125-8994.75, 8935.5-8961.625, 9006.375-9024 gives -0.31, 19.9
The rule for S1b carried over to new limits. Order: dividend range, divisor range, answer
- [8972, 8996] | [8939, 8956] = 1.02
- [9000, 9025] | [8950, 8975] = 0.98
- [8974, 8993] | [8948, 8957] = 1.01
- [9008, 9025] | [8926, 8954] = 0.98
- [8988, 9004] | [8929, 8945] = 1.00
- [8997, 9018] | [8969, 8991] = 0.98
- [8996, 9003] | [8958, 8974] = 0.99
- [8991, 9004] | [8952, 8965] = 0.99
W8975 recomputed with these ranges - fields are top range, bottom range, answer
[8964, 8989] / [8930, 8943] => 1.02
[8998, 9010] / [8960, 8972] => 0.99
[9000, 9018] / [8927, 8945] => 1.00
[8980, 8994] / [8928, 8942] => 1.02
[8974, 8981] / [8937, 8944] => 1.02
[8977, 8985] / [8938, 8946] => 1.03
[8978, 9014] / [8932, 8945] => 1.02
